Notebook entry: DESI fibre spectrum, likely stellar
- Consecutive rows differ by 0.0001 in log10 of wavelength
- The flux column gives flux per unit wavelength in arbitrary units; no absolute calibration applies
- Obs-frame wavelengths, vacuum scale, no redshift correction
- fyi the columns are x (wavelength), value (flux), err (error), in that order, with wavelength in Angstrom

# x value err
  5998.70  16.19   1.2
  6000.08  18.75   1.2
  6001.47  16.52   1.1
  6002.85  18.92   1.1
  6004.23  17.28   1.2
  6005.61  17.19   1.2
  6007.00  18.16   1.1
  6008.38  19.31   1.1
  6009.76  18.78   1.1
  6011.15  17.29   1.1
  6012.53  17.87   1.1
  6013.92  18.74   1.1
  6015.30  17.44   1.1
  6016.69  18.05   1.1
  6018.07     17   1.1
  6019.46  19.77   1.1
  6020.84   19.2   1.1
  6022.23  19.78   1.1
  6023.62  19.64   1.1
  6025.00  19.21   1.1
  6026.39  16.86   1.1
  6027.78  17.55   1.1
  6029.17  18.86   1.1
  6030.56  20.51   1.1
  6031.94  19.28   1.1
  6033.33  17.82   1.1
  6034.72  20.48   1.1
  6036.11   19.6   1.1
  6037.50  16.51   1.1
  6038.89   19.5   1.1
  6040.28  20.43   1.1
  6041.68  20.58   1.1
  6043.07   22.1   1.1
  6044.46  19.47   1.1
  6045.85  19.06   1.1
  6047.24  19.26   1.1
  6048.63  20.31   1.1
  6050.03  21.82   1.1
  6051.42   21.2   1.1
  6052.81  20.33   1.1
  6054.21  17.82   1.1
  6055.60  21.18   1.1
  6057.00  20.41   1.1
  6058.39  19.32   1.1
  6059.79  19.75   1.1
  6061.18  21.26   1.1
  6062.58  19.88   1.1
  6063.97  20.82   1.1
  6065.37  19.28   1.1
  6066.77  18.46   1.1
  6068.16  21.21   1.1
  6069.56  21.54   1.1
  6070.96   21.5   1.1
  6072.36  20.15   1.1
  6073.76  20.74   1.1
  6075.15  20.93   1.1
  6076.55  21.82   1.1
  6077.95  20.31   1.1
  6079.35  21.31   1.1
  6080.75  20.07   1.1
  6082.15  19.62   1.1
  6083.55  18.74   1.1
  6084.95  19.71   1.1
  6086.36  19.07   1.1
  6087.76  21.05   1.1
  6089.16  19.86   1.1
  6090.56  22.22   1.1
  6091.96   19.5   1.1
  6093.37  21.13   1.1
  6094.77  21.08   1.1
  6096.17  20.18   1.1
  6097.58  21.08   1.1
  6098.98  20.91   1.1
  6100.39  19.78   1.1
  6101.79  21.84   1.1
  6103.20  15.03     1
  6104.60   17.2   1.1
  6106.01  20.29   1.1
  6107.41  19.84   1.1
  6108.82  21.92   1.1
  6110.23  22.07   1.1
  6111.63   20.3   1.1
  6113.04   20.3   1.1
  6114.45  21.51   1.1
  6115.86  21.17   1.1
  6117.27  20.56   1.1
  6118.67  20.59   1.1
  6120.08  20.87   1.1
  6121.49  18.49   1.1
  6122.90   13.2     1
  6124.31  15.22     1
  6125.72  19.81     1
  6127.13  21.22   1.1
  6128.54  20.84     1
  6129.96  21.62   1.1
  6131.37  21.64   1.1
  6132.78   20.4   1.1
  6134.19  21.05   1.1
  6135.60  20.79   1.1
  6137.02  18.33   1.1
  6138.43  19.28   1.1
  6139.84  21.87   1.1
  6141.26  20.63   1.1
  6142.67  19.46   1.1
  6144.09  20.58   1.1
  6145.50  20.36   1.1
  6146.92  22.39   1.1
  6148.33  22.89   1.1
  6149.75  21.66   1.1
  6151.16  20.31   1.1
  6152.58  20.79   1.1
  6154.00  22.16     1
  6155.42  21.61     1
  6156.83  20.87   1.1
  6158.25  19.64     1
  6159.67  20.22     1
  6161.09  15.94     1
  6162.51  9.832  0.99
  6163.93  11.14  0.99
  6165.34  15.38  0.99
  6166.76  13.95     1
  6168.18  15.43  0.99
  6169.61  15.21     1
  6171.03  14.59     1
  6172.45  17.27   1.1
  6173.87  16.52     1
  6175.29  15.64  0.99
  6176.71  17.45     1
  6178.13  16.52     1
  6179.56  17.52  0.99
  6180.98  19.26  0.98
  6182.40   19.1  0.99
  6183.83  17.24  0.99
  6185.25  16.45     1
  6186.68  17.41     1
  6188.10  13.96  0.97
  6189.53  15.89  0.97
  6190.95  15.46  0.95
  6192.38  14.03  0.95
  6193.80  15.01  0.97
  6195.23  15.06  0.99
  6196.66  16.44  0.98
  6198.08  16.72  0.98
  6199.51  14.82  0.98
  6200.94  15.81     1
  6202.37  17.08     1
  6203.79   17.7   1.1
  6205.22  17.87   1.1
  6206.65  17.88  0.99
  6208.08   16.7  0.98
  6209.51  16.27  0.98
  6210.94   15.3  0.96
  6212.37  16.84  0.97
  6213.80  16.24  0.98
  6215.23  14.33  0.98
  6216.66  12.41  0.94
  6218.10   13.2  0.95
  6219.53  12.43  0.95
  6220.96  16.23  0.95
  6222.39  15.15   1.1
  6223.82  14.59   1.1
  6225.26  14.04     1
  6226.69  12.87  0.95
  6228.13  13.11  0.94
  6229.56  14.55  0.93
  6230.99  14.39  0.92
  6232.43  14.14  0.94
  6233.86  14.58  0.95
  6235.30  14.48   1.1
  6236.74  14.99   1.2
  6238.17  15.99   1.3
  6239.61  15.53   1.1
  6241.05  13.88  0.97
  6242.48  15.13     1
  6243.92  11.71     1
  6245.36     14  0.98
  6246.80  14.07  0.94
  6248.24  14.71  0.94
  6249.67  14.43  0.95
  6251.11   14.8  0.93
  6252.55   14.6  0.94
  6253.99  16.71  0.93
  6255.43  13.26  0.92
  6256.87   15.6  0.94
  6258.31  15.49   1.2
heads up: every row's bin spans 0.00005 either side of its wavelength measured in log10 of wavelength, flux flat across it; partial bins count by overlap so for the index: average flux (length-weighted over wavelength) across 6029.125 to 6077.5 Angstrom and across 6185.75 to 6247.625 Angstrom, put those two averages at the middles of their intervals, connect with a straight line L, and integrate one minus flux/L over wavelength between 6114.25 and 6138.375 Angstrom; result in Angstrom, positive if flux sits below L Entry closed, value -2.6 Angstrom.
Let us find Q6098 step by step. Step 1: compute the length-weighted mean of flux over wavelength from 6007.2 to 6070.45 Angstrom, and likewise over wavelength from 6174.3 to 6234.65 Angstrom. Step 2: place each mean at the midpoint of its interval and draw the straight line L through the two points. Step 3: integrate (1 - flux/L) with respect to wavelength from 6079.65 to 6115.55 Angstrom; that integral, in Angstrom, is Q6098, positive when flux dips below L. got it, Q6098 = -4.2 Angstrom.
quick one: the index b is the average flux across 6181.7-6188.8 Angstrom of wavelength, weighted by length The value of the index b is 16.8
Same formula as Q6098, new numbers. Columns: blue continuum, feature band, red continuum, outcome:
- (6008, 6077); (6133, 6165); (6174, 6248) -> -4.9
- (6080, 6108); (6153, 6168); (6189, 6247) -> 0.2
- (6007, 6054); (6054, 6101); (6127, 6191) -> -3.7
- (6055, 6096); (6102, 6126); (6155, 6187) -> -0.6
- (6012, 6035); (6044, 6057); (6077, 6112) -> -0.6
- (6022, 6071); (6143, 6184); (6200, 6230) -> -3.3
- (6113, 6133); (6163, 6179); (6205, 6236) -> 1.9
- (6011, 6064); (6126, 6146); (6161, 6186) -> -4.5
